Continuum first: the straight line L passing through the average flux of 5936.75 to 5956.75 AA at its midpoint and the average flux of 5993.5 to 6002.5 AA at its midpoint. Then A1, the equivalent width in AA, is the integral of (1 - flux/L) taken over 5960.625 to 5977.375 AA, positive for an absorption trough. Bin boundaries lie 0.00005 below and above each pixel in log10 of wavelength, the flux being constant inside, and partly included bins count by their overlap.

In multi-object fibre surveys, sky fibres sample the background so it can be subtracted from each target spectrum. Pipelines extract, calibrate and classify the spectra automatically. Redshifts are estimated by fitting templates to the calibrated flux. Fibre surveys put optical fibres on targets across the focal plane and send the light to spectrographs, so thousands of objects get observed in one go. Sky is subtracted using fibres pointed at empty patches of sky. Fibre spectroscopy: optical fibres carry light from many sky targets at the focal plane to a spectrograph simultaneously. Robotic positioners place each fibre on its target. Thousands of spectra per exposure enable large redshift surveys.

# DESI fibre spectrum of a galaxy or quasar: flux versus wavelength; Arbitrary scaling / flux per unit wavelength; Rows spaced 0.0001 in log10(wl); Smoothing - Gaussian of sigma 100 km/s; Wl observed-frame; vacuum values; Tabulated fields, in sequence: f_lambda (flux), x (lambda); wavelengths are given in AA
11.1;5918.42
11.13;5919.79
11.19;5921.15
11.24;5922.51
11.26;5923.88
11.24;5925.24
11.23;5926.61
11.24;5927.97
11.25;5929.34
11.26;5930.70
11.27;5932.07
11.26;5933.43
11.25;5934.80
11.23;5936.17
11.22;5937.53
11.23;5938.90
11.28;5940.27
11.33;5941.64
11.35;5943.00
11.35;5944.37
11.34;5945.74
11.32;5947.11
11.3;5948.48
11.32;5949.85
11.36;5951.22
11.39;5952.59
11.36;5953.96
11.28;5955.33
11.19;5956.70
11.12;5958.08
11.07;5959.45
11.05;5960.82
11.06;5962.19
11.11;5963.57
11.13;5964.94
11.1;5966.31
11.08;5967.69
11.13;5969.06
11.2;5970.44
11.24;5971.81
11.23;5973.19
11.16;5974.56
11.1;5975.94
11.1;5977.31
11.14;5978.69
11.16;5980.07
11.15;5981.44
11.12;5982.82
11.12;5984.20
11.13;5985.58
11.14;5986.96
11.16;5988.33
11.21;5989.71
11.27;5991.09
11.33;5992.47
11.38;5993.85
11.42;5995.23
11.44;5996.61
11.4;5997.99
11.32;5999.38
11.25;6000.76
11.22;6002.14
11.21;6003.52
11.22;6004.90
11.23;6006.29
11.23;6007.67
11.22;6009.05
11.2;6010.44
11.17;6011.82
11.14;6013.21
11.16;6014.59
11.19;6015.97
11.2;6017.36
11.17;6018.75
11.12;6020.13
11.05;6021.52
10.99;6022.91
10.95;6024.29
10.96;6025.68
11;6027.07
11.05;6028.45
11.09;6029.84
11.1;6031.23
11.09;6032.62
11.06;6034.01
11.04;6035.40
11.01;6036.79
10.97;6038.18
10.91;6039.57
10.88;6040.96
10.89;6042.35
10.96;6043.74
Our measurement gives 0.3 AA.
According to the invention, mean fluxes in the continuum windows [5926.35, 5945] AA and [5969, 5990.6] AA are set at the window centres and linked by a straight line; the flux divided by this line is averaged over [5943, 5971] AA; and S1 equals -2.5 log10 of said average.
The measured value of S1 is 0.000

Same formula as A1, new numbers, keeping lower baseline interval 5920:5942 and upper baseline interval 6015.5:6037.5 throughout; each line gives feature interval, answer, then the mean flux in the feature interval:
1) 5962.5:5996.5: -0.1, 11.2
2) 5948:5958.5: -0.1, 11.3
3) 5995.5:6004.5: -0.2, 11.3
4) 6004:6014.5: -0.1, 11.2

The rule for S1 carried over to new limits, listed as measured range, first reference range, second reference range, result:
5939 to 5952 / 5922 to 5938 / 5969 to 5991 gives -0.01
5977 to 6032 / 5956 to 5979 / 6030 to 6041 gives -0.01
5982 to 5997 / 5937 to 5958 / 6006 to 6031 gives 0.00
